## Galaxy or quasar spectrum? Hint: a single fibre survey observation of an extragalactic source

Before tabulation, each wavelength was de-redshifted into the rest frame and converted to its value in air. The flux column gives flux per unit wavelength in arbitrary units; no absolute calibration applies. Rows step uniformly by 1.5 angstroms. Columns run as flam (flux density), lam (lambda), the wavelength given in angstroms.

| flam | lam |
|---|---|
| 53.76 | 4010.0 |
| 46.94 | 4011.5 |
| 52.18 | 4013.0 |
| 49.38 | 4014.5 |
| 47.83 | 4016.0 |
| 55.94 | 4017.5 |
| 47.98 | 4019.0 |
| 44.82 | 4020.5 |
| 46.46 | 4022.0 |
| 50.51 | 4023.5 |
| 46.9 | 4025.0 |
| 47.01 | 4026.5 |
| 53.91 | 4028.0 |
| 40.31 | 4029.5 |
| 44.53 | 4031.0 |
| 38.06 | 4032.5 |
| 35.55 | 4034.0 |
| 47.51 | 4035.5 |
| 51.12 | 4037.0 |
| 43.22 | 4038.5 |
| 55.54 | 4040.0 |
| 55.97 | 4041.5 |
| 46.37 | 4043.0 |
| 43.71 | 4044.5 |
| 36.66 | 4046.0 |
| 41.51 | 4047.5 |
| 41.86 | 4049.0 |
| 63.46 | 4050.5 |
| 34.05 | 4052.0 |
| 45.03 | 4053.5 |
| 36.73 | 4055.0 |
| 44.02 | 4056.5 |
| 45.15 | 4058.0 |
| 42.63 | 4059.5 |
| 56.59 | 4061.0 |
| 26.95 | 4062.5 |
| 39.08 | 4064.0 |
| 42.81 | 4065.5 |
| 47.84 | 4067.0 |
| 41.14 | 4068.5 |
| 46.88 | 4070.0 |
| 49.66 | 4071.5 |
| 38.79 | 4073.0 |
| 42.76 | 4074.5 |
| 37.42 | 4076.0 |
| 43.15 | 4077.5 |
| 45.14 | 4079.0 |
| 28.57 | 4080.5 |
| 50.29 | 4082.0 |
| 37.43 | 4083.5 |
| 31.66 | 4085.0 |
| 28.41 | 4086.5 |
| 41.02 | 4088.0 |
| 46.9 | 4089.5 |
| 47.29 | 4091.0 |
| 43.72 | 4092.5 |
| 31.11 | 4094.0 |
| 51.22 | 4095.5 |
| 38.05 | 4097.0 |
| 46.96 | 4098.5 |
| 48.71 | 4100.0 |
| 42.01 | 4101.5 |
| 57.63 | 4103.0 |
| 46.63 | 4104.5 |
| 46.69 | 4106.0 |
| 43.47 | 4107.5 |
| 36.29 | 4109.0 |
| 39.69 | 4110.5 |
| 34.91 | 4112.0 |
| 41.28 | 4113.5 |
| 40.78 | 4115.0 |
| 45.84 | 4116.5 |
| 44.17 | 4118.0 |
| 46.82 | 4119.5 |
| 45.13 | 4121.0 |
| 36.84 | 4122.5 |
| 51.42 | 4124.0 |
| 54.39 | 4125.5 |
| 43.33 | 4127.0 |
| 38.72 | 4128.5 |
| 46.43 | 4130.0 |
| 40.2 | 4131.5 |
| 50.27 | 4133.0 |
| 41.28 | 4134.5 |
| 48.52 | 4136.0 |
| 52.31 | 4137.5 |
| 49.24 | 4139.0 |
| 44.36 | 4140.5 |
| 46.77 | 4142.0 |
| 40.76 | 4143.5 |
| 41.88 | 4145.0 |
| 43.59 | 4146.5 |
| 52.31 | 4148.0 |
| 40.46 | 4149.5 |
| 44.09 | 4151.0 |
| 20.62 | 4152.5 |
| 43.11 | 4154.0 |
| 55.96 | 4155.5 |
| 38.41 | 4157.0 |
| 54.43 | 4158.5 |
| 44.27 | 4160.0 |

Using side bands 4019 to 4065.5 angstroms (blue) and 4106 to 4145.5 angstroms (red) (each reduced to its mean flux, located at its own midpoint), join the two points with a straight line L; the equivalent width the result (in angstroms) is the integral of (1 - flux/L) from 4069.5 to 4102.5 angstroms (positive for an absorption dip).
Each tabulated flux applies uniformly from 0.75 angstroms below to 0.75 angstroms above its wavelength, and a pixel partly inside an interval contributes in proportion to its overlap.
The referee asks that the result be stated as 2.0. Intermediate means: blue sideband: 44.9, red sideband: 44.1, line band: 41.8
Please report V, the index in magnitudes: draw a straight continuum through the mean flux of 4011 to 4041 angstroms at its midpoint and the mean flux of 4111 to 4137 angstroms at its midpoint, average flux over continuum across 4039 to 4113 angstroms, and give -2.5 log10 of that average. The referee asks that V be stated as 0.07 mag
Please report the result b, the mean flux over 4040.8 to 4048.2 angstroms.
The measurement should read 44.8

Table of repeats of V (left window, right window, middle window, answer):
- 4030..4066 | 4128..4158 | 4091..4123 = 0.02 mag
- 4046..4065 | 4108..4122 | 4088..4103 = -0.06 mag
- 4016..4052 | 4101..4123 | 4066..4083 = 0.05 mag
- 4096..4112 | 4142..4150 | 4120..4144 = -0.04 mag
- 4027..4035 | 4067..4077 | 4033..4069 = -0.03 mag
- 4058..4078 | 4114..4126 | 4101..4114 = 0.04 mag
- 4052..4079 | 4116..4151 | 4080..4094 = 0.11 mag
